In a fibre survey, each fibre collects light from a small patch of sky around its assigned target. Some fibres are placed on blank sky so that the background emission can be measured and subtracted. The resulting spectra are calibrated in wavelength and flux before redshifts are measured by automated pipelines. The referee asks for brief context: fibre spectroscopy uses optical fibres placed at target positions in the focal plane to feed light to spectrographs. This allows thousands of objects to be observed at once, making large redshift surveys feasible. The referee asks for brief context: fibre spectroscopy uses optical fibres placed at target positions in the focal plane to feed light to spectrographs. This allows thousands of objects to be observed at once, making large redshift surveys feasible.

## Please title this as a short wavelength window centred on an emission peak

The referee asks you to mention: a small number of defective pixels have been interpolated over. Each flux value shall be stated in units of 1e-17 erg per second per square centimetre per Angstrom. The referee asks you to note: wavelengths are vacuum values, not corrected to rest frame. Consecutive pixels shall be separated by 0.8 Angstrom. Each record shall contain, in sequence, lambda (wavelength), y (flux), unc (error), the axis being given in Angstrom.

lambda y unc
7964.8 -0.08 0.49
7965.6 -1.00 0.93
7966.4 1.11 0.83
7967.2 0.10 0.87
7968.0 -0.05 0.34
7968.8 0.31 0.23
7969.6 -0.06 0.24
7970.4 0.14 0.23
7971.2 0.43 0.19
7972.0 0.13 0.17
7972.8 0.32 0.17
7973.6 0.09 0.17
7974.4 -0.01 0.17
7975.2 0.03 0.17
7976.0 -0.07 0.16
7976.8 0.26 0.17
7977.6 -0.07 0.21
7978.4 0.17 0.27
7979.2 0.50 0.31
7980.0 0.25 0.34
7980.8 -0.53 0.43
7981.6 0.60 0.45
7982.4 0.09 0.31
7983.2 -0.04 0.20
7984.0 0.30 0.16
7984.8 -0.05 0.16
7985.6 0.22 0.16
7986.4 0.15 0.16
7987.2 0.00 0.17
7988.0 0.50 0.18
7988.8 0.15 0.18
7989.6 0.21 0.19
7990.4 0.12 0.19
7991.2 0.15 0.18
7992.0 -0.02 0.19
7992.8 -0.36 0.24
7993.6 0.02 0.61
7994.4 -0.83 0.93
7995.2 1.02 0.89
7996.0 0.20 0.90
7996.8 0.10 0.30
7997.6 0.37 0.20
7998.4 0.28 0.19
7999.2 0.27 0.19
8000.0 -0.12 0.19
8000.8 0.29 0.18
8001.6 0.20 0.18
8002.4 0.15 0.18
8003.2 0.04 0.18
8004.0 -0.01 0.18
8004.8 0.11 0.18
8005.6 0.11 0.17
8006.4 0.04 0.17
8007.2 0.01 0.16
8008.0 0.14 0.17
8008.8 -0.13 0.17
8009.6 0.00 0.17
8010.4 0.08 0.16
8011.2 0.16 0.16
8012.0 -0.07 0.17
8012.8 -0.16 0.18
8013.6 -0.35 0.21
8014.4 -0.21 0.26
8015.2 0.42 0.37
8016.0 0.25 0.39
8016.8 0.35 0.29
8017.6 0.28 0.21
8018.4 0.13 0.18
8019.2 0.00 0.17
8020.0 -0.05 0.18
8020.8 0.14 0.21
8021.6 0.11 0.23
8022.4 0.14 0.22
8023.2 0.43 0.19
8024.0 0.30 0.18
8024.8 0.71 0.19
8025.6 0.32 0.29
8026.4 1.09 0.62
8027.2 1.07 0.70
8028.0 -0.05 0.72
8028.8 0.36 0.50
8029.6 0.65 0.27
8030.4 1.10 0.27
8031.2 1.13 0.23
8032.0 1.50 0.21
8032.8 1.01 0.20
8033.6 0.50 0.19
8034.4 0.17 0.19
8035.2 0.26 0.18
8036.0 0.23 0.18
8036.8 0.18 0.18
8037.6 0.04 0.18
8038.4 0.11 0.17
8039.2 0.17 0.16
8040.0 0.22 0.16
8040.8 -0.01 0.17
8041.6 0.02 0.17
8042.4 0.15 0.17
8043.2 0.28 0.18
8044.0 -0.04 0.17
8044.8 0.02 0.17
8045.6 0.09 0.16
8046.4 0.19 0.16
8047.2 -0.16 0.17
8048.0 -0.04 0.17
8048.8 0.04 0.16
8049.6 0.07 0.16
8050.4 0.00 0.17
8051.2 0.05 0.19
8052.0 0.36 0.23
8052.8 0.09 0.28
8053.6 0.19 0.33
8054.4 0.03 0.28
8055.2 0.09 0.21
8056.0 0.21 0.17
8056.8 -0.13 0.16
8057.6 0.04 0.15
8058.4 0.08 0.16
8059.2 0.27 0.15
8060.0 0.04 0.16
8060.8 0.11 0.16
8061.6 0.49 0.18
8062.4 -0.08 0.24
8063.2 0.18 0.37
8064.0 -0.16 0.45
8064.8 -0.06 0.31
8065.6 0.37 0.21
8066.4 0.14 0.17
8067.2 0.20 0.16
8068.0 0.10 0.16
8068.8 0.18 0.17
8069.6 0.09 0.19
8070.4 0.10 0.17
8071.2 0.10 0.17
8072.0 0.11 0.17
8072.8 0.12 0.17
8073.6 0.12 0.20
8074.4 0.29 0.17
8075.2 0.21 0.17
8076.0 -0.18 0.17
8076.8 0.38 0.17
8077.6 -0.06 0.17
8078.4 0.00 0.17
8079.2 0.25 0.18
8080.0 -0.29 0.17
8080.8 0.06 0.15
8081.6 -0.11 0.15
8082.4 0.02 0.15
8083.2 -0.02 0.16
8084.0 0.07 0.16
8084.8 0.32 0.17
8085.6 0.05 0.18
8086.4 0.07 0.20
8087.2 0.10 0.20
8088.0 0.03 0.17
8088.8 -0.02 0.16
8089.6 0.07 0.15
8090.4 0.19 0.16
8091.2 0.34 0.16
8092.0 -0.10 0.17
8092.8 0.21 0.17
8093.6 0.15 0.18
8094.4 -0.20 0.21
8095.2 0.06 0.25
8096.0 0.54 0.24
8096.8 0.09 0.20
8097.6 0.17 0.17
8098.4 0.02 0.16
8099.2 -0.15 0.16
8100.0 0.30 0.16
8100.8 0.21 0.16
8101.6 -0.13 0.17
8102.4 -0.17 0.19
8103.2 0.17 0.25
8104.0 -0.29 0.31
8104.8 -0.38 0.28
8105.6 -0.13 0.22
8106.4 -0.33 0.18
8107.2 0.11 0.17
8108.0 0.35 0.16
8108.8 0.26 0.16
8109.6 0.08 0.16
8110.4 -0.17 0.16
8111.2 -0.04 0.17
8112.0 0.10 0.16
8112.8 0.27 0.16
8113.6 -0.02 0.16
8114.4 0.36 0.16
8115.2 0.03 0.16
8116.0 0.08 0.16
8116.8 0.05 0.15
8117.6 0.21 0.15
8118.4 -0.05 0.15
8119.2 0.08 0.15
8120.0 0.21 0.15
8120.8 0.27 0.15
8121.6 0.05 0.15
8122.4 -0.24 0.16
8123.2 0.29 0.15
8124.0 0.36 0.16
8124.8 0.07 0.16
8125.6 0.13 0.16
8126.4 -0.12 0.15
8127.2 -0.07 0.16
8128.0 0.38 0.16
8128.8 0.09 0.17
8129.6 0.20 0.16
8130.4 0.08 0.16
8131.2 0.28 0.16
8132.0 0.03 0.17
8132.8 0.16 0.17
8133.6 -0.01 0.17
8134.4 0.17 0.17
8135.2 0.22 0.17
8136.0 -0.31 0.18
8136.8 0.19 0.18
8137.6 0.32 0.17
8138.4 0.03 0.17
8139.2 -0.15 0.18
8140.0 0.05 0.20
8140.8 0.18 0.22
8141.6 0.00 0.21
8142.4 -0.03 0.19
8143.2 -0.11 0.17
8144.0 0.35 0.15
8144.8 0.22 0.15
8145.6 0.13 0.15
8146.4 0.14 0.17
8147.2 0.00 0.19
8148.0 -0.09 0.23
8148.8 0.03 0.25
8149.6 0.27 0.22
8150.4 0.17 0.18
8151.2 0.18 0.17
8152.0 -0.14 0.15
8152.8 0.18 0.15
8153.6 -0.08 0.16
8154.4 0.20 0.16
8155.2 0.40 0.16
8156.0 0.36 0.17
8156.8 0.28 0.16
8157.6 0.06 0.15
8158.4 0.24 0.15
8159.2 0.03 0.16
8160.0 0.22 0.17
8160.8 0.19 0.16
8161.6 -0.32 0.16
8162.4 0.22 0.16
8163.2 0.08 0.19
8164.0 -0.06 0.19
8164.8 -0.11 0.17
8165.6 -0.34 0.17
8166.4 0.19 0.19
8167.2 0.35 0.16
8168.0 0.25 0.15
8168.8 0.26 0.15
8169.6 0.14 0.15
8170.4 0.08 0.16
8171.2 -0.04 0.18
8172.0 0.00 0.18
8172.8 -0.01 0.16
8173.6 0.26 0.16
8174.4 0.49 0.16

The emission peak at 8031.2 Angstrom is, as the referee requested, [O II] 3727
